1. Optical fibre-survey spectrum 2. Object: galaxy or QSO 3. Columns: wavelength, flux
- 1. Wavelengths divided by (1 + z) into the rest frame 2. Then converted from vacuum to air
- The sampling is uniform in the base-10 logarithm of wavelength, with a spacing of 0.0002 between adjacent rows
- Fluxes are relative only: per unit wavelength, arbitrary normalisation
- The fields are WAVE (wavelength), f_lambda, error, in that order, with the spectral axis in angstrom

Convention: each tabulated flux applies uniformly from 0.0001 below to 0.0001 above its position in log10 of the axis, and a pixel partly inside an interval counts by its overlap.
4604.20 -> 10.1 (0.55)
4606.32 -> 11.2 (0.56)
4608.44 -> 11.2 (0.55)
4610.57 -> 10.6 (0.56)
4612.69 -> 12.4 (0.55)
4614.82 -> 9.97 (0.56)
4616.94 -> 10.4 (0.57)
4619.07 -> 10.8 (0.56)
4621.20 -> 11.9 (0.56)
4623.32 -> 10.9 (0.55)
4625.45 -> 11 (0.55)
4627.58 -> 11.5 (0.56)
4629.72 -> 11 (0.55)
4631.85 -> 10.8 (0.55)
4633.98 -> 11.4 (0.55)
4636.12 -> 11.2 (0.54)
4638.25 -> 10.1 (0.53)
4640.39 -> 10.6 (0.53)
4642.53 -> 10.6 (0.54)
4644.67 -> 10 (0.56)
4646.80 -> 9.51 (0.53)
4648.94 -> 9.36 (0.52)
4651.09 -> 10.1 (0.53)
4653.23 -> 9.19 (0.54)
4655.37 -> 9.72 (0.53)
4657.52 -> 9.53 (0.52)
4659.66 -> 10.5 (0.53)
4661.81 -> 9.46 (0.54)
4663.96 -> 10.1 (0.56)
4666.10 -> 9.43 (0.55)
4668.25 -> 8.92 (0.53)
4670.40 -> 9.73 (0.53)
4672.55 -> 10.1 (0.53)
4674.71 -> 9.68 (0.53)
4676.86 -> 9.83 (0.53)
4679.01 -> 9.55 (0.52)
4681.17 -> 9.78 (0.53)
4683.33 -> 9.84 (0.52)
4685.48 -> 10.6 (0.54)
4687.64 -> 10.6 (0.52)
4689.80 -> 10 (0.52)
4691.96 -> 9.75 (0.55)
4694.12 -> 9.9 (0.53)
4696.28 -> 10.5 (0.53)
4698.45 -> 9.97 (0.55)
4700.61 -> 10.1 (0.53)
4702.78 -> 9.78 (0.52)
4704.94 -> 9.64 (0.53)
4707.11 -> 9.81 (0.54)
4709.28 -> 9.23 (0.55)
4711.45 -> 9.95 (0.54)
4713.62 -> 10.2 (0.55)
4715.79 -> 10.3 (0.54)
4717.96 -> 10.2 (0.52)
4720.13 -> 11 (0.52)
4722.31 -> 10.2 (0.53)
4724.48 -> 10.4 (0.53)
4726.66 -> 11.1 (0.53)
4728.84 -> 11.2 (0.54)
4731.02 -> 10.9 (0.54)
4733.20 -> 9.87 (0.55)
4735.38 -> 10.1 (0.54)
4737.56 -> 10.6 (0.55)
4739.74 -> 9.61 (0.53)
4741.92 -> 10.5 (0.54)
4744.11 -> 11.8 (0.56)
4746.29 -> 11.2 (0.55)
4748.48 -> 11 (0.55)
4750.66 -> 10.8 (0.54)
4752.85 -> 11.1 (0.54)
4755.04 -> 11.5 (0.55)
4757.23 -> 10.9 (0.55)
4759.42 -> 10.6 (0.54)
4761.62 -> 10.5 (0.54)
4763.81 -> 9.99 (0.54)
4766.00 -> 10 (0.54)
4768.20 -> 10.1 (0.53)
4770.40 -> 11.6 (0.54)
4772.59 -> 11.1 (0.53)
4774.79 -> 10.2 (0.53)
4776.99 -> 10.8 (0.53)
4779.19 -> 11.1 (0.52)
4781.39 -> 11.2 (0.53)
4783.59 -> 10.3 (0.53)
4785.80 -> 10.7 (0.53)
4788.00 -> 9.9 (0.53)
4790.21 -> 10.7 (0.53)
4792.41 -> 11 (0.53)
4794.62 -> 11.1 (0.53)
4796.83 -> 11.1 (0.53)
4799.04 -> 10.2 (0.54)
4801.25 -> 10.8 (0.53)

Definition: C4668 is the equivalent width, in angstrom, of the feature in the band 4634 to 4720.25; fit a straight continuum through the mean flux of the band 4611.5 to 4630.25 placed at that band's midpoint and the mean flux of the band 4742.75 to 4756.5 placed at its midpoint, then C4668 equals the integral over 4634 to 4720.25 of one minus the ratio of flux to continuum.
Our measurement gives 9.1 angstrom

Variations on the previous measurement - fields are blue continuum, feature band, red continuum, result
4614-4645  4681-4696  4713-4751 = 0.8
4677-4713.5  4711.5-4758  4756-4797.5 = -1.7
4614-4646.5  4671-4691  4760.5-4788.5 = 1.4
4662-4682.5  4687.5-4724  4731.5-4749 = 0.2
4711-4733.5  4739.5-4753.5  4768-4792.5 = -0.4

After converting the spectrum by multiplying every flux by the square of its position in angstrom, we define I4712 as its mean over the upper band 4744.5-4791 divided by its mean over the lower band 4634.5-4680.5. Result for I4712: 1.14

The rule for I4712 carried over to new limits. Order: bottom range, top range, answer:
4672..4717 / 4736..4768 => 1.10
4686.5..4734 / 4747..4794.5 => 1.08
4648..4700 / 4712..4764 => 1.11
